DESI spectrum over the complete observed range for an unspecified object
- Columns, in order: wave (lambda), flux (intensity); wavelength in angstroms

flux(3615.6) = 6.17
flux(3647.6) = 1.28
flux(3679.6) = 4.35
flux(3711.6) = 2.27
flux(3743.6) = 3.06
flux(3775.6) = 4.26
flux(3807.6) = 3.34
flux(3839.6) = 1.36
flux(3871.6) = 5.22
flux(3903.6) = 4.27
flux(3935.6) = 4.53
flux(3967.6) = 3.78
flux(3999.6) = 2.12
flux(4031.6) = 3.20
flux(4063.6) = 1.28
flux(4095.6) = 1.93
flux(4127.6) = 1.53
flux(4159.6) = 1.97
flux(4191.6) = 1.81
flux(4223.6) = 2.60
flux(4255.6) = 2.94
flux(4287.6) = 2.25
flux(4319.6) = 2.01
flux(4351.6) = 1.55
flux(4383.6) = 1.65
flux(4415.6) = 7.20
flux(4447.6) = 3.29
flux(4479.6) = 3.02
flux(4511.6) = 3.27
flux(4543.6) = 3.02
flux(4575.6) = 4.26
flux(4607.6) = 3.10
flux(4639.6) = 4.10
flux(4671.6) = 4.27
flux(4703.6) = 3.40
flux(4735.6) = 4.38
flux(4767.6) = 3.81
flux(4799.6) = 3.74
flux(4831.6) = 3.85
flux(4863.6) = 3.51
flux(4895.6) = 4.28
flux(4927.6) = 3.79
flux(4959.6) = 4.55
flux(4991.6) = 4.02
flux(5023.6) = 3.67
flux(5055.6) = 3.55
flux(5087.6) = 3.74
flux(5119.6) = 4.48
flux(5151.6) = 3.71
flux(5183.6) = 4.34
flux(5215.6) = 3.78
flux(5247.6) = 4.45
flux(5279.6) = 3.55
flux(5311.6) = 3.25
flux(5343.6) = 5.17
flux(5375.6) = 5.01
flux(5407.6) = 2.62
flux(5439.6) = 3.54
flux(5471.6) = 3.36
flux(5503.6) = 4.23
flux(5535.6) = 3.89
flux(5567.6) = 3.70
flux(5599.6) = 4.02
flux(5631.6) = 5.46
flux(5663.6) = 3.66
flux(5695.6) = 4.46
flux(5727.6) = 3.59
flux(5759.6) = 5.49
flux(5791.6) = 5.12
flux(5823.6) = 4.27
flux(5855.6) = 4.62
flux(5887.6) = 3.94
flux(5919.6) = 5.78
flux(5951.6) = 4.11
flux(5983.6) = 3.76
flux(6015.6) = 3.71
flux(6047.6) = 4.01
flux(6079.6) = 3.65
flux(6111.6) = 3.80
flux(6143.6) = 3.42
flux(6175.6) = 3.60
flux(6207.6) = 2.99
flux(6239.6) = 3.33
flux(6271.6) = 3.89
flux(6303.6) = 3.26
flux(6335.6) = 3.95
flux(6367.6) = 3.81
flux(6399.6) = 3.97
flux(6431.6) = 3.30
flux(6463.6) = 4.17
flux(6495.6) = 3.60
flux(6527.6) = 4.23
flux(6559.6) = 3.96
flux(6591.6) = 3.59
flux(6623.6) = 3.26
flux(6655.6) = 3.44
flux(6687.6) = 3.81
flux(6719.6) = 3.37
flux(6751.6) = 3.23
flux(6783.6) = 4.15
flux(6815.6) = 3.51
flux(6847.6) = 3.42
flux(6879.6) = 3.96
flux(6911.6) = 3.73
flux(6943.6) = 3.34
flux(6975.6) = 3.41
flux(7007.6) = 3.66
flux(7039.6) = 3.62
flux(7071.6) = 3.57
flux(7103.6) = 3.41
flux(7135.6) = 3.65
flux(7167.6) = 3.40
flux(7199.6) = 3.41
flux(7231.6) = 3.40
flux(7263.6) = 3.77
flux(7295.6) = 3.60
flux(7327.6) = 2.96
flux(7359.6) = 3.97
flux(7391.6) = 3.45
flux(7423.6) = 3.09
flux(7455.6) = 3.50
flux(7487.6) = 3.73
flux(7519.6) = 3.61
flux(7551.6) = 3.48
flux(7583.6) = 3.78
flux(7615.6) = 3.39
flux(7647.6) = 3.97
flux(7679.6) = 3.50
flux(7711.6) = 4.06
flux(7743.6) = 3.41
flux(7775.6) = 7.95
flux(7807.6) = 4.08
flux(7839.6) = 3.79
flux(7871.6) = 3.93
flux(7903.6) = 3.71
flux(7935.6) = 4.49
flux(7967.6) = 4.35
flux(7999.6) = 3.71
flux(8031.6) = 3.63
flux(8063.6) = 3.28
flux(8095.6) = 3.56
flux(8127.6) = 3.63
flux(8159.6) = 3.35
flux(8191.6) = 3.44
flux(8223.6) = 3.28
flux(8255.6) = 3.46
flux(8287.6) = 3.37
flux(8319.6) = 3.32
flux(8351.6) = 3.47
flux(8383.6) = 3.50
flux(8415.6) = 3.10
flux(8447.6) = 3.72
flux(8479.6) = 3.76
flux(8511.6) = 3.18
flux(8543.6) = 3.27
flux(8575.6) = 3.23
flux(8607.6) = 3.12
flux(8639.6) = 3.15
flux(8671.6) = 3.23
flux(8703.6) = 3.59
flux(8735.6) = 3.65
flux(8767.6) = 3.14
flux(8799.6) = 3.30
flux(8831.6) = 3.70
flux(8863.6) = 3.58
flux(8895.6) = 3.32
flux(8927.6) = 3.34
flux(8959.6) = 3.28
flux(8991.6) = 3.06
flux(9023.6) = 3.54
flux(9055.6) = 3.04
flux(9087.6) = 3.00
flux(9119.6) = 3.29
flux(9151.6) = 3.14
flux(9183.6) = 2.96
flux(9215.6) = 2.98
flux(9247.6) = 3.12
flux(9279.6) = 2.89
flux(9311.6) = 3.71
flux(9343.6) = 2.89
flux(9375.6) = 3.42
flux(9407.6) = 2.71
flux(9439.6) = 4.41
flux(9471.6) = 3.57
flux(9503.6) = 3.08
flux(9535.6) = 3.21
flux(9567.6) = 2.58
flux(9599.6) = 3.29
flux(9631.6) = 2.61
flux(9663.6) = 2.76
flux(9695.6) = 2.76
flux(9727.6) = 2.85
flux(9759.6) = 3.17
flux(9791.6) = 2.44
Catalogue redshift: 0.18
